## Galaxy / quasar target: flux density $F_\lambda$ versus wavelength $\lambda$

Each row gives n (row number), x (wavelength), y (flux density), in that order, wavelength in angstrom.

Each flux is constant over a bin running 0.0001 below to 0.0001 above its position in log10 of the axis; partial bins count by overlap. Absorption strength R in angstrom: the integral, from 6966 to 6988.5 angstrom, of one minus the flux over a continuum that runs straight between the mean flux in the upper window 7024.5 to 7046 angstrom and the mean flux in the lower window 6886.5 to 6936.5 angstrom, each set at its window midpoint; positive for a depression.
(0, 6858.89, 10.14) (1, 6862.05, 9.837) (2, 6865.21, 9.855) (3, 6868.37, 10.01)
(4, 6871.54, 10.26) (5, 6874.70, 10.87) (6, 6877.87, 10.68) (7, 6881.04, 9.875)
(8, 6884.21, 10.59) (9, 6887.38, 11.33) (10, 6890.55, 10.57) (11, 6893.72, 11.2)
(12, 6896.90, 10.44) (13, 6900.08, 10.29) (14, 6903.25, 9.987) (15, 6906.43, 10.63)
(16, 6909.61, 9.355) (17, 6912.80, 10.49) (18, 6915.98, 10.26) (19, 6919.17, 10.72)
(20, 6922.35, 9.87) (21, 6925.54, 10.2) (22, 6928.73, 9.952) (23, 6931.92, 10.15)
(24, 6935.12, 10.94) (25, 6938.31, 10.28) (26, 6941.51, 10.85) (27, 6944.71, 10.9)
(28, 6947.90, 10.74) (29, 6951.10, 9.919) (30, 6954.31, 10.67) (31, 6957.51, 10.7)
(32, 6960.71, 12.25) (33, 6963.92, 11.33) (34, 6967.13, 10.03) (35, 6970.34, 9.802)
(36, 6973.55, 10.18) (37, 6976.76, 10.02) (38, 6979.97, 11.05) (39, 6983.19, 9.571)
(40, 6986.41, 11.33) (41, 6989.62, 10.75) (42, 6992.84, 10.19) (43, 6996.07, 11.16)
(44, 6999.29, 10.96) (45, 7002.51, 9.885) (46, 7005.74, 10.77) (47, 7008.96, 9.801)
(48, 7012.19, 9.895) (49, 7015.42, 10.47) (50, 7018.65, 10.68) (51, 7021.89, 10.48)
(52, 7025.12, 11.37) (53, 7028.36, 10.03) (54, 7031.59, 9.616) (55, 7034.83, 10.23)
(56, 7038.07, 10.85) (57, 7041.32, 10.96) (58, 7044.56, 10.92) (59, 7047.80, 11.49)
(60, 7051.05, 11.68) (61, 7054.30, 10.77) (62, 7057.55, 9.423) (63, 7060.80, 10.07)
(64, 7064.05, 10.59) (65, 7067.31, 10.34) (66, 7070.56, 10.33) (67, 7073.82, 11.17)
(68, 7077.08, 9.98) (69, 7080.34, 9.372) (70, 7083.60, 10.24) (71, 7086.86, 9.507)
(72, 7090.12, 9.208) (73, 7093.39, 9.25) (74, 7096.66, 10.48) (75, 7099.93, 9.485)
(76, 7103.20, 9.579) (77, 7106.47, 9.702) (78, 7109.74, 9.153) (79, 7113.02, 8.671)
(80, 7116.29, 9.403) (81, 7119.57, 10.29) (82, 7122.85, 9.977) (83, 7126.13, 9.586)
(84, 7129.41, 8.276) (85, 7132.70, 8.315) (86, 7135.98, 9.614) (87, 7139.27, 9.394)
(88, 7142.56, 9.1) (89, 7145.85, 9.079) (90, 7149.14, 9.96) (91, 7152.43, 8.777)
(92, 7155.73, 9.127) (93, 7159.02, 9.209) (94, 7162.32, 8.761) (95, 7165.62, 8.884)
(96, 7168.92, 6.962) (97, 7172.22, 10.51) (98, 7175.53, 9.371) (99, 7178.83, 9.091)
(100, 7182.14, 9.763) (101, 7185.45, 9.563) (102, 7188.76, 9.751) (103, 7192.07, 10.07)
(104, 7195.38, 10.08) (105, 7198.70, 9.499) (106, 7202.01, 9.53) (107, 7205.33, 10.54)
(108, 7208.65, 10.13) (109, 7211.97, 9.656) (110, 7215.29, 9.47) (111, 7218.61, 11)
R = 0.35 angstrom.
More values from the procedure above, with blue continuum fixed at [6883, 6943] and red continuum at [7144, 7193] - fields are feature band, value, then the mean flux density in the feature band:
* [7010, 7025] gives -0.8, 10.5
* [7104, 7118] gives 0.4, 9.26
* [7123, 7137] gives 0.6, 9.03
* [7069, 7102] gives -0.9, 9.9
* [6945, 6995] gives -2.1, 10.6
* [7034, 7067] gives -3.0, 10.7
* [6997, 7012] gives -0.5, 10.4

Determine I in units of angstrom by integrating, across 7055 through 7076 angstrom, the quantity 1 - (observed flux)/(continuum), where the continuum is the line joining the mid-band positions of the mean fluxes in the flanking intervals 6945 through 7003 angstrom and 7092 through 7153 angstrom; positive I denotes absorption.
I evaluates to -1.0 angstrom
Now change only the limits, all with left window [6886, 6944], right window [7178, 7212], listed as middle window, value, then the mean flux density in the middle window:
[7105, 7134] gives 2.0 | 9.27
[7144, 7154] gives 0.6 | 9.28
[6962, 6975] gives -0.1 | 10.4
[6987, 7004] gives -0.7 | 10.6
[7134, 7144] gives 0.6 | 9.34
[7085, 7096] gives 0.7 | 9.44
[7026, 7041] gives -0.2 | 10.3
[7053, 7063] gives 0.0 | 10.1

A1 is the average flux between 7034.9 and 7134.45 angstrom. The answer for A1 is 9.97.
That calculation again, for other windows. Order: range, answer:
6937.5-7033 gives 10.5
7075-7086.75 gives 9.87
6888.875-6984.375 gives 10.5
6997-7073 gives 10.5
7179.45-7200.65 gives 9.75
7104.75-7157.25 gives 9.28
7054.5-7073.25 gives 10.3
